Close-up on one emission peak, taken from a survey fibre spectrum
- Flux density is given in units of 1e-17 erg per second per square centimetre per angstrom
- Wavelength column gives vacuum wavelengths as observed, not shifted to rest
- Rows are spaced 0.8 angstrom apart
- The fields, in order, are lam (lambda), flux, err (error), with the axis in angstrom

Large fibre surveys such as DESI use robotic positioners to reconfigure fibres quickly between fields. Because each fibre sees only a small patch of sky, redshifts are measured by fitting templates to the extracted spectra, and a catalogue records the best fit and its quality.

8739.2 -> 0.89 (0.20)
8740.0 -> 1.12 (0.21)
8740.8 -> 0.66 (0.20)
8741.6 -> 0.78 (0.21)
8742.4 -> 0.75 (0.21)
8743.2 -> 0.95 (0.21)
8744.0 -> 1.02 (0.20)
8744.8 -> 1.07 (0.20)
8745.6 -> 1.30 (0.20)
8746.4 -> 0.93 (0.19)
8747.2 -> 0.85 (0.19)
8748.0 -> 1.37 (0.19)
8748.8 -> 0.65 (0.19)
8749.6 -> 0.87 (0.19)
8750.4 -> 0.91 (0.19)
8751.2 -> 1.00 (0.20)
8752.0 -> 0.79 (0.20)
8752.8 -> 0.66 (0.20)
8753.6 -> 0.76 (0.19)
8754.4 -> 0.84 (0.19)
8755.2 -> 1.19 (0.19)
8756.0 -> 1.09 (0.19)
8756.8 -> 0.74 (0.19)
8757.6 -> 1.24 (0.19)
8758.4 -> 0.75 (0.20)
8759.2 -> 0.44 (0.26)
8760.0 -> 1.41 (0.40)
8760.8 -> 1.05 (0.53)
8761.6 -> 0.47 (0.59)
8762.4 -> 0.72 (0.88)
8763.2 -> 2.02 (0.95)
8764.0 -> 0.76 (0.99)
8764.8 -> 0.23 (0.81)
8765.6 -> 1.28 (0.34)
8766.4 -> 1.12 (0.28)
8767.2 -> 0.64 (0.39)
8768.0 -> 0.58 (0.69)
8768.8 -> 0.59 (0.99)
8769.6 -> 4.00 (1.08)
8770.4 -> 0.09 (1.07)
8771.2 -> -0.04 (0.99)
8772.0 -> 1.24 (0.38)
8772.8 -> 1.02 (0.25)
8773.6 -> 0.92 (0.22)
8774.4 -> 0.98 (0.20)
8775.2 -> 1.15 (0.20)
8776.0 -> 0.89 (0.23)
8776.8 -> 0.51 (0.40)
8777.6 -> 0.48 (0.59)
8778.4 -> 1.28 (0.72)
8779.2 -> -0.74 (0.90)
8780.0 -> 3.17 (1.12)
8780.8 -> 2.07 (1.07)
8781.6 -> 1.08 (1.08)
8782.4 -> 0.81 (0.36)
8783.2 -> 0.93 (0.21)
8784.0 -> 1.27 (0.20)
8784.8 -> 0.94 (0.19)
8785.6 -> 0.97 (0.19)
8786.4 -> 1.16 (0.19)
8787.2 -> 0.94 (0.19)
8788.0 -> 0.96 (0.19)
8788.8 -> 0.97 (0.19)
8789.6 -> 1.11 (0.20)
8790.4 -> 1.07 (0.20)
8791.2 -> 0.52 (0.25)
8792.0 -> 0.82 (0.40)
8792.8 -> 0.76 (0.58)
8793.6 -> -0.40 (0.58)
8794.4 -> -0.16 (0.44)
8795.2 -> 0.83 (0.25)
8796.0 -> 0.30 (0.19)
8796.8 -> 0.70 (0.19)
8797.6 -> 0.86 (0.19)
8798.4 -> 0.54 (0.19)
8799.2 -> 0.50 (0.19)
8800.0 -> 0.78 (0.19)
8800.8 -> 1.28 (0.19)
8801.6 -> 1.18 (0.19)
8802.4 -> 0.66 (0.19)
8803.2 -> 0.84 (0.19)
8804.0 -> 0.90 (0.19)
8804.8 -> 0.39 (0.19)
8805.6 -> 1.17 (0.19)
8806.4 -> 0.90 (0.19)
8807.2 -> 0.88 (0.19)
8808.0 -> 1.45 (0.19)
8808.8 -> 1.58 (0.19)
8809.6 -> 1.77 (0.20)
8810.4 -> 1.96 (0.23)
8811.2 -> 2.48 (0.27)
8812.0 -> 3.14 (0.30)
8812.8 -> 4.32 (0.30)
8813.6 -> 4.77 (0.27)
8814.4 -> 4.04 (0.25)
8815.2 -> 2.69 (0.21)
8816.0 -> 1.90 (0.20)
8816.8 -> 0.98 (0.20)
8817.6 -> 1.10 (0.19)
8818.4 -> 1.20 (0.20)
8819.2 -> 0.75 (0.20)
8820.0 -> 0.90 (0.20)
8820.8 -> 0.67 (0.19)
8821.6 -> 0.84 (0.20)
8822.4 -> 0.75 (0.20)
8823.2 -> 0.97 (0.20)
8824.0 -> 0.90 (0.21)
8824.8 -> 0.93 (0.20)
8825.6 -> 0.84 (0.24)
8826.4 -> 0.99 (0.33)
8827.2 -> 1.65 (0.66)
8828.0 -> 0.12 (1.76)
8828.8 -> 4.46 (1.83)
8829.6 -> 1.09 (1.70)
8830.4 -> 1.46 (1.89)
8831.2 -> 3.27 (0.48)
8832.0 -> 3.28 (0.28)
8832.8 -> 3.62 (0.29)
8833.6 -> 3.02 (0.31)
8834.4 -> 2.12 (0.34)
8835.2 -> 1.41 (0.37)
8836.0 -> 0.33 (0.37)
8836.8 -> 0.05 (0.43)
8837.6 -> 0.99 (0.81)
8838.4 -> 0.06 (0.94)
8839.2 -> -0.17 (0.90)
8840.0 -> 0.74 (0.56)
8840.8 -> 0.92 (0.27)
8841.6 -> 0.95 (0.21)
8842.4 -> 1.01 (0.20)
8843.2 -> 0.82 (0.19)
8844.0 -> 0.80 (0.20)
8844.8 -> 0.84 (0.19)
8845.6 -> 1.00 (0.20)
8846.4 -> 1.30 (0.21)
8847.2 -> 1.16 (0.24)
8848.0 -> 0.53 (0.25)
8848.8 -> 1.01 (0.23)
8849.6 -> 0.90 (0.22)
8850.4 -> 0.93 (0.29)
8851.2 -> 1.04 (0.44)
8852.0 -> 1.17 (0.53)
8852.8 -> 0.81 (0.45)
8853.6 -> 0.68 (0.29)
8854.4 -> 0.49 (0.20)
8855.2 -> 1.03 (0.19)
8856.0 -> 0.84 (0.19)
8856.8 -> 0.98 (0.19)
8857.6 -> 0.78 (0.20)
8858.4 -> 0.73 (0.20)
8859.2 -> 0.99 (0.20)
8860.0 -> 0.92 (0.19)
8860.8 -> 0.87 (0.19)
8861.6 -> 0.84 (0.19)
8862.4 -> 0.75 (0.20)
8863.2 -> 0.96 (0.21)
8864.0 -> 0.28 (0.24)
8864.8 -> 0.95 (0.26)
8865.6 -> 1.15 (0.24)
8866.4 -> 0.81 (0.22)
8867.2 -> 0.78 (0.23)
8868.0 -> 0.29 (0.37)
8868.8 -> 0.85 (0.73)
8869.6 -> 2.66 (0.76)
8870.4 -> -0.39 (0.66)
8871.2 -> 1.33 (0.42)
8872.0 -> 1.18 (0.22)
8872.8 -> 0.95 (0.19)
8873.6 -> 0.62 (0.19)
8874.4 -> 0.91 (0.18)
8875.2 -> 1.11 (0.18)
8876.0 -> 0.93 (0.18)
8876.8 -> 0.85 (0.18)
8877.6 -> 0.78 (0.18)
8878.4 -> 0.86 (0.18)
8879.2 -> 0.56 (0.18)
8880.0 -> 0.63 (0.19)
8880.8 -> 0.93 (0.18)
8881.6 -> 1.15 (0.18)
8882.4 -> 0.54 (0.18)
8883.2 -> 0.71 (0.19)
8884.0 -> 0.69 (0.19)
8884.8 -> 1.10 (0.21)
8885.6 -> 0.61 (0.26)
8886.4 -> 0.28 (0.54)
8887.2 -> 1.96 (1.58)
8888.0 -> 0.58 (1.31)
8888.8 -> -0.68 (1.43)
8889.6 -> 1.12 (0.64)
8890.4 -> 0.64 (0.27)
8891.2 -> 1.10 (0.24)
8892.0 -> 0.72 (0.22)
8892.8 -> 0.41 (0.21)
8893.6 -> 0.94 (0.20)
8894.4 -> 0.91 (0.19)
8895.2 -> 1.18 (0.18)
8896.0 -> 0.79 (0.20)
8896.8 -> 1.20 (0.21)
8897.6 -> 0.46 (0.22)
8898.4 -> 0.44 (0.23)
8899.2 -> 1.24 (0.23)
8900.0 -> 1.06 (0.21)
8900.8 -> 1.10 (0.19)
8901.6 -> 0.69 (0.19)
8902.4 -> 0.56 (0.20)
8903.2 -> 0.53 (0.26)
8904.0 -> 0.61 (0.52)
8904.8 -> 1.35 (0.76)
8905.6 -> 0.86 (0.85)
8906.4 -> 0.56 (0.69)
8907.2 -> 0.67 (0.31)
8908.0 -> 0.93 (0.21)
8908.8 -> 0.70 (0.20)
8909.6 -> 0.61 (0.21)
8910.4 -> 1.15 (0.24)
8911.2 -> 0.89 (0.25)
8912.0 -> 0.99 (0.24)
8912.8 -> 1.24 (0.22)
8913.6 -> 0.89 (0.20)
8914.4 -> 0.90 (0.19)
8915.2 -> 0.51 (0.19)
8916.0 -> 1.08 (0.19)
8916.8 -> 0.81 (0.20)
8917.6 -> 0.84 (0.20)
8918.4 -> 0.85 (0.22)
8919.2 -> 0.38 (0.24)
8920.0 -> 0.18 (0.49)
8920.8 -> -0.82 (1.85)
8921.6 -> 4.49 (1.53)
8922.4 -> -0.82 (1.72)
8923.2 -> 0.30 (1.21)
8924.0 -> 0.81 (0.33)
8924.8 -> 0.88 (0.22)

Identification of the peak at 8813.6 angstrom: [S II]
